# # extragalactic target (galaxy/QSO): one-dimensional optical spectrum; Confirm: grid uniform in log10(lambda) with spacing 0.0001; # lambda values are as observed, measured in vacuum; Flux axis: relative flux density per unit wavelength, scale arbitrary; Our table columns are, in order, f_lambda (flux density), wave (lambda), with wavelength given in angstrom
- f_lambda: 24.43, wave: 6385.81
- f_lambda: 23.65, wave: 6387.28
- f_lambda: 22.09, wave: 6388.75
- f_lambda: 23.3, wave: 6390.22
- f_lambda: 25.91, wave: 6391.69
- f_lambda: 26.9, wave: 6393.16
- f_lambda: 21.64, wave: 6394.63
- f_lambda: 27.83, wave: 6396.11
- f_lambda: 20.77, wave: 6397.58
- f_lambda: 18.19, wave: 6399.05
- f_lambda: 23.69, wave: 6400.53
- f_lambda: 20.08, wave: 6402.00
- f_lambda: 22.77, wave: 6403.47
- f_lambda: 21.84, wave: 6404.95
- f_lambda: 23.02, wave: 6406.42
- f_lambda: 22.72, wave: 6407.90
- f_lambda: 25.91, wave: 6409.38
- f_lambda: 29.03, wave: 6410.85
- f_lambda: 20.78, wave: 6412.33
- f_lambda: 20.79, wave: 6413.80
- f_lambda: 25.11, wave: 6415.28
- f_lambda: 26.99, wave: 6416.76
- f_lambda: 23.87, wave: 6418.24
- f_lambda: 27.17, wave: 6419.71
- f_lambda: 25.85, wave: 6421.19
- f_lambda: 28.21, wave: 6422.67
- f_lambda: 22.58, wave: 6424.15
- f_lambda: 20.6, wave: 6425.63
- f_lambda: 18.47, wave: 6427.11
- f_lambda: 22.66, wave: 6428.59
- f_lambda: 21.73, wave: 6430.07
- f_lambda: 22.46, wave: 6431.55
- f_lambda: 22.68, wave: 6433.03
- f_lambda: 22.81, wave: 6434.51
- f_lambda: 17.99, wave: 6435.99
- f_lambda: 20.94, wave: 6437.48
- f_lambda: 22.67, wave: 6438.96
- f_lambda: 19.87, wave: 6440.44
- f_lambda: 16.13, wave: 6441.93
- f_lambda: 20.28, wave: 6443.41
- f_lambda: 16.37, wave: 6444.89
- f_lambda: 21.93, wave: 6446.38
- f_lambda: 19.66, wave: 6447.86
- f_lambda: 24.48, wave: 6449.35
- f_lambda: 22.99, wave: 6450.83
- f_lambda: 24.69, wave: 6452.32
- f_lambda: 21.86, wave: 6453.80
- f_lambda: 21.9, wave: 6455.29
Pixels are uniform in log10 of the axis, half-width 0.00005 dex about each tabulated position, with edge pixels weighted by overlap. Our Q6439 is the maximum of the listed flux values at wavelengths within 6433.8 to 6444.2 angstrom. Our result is 22.81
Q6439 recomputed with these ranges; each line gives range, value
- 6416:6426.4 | 28.21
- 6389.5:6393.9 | 26.9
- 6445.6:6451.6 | 24.48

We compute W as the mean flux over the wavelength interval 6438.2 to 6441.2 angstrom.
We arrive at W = 21.2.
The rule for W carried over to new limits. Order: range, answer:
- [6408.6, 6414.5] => 24.2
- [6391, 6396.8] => 25.5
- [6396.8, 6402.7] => 20.8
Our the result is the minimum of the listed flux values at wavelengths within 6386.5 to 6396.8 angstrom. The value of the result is 21.64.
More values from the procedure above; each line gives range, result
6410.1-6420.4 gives 20.78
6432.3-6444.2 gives 16.13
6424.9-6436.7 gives 17.99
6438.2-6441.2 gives 19.87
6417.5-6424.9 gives 22.58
